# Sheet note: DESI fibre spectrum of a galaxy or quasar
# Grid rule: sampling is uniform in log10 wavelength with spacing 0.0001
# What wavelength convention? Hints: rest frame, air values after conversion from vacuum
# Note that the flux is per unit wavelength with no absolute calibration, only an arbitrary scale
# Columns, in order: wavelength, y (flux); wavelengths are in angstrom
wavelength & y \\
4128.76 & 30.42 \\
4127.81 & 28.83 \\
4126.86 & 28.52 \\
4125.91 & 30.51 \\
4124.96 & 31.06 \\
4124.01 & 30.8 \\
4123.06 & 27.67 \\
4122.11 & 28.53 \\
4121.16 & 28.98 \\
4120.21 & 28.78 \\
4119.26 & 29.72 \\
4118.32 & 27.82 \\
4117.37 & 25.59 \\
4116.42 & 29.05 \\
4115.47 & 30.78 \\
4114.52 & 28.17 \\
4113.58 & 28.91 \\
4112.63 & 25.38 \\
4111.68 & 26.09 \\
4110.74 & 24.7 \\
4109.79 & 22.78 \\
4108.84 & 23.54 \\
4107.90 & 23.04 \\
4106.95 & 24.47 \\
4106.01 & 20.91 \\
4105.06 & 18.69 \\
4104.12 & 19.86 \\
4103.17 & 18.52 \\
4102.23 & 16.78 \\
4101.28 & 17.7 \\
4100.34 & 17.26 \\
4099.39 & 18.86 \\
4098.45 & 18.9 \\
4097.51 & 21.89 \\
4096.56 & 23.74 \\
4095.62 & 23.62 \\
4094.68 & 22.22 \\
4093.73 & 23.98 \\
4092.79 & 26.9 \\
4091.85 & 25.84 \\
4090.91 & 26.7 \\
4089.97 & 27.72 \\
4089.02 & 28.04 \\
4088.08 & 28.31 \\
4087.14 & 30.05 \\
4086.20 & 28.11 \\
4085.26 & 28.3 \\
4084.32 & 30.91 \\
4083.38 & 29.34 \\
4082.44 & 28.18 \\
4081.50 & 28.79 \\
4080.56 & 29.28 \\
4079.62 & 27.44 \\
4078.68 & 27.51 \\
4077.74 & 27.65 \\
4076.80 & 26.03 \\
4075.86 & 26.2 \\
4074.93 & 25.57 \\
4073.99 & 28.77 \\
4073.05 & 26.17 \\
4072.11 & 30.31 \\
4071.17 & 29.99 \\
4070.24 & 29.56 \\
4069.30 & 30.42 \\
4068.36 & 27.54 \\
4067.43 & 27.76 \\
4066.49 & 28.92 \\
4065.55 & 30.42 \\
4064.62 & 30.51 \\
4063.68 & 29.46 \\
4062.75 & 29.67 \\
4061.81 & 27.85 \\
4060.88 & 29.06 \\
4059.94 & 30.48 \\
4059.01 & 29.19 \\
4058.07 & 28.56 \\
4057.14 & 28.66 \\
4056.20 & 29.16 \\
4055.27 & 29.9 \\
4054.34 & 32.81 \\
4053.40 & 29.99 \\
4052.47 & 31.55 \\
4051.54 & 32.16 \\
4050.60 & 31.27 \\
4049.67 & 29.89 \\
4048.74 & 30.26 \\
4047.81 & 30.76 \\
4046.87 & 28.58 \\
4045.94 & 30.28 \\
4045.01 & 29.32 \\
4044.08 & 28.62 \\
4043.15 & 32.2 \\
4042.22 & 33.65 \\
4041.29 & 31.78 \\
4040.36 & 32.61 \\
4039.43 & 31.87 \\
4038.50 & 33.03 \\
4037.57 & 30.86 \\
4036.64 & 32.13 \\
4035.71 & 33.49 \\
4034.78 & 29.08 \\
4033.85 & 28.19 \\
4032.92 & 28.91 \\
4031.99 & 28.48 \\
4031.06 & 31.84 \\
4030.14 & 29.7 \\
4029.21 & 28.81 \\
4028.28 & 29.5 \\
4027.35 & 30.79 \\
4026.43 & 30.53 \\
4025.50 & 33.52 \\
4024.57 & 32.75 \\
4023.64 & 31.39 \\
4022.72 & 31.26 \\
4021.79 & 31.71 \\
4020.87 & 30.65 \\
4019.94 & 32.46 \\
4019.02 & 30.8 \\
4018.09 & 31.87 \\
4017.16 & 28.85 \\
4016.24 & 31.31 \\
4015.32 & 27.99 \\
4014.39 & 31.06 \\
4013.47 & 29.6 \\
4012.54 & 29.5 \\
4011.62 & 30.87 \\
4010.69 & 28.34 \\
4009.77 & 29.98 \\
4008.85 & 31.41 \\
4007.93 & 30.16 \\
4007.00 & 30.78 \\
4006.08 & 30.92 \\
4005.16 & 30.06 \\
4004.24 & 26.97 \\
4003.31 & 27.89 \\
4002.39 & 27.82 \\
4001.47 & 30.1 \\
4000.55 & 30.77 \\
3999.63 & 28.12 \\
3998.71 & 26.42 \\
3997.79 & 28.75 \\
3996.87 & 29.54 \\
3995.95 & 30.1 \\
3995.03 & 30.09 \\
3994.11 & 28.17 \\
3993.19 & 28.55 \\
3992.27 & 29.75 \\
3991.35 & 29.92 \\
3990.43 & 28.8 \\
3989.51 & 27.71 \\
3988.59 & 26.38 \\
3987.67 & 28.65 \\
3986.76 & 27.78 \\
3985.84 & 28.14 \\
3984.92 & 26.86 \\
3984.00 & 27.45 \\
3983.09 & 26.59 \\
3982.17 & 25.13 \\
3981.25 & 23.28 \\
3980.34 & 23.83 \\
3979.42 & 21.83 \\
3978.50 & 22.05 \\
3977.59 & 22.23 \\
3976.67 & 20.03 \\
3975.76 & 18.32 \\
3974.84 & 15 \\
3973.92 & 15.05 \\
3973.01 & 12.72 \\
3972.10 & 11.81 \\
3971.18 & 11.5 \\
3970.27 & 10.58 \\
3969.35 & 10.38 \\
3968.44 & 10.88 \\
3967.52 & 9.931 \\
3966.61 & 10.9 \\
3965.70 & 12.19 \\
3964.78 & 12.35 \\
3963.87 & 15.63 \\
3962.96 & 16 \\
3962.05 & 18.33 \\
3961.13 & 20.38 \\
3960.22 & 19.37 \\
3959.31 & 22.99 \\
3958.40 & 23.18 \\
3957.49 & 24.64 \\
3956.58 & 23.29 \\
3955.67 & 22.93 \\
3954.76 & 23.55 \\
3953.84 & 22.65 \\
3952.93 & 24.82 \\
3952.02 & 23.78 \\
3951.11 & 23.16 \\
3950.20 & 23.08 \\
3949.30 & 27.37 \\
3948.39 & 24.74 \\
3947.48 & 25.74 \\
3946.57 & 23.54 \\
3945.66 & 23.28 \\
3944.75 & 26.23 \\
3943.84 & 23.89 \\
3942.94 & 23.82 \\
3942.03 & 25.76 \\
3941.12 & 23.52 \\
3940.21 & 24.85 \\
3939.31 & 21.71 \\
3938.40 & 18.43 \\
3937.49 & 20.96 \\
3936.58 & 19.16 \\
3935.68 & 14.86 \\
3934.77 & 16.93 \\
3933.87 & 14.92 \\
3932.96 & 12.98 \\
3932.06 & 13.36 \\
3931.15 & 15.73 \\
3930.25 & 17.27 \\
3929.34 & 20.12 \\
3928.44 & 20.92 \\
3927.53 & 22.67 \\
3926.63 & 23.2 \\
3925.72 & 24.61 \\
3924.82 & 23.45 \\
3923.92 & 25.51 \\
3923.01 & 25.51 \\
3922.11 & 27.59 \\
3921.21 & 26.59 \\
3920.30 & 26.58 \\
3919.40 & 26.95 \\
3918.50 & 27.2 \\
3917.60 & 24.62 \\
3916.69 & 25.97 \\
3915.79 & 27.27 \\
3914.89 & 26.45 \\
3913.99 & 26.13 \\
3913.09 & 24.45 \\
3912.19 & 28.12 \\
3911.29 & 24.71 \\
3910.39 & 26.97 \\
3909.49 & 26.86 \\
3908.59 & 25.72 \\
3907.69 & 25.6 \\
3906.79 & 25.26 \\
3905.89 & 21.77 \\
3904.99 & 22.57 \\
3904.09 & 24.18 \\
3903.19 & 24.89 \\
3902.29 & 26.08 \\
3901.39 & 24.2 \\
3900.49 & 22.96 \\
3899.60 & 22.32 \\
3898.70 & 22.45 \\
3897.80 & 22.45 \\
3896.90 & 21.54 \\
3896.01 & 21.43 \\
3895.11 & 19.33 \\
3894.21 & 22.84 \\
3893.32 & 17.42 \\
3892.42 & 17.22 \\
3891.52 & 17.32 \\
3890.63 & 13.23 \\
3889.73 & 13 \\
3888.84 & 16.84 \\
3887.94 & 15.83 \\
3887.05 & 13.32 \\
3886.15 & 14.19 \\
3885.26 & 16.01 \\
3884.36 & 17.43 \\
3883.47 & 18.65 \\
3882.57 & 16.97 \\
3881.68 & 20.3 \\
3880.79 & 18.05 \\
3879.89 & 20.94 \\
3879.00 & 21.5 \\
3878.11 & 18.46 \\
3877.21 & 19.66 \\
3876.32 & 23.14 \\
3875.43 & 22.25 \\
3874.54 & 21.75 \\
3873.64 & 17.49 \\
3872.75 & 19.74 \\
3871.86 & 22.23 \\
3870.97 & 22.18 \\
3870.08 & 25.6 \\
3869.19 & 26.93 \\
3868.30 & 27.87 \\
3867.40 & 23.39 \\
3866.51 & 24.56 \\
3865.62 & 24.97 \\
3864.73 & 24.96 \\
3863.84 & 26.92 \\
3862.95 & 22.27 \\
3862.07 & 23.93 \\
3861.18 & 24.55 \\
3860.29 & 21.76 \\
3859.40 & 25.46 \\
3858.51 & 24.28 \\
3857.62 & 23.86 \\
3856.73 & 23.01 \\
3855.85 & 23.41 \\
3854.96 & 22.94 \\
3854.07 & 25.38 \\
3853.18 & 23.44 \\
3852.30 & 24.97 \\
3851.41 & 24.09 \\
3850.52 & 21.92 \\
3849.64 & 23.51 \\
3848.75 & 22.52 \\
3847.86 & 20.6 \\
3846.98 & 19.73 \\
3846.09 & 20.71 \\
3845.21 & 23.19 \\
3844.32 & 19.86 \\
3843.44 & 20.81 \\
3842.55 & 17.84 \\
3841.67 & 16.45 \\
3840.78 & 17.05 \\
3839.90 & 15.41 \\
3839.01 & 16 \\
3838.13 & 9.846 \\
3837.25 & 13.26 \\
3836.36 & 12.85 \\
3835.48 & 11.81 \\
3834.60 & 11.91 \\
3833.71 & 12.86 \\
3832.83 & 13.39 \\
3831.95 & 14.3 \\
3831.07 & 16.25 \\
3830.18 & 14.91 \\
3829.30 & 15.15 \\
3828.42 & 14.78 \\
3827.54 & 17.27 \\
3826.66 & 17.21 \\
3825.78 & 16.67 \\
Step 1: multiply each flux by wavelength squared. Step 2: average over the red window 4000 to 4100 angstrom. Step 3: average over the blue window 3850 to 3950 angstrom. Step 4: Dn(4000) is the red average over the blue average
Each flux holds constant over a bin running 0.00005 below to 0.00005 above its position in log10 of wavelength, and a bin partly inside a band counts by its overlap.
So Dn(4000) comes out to 1.41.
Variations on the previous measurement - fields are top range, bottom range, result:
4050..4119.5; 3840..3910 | 1.38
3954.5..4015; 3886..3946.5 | 1.12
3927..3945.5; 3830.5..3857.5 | 1.12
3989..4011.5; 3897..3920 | 1.22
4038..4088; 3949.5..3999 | 1.41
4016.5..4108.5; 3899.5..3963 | 1.30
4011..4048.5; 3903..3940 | 1.42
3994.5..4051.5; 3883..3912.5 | 1.54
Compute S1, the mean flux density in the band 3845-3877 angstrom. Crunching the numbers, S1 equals 23.3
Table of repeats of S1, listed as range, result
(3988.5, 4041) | 30.1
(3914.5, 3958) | 22.8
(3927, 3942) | 18.9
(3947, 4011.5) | 23.5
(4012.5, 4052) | 30.8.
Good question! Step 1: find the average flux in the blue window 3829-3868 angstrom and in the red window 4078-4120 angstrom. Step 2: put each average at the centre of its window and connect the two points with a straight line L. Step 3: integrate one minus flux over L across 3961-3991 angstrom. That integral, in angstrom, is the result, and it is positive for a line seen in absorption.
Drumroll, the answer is 4.4 angstrom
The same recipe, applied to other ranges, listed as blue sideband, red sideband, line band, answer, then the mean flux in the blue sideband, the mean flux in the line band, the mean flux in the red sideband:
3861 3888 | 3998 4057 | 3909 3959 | 3.1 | 21.2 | 23.2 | 30.4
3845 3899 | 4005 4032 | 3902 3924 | -1.7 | 21.2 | 25.7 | 30.6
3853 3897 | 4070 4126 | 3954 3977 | 6.4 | 21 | 16.5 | 26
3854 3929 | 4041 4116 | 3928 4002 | 7.9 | 22.6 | 21.8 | 27.1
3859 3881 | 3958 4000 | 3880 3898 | 4.0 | 22.9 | 17.7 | 21.6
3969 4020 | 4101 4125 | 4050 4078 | -3.9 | 26.1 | 29.2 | 25.3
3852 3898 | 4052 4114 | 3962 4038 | -4.9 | 21.1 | 26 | 26.4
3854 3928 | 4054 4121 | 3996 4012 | -2.9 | 22.6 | 29.4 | 26.5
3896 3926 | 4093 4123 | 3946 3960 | 0.5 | 25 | 23.9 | 23.9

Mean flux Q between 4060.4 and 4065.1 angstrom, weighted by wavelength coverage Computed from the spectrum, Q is 29.3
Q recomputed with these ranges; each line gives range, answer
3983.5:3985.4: 27.2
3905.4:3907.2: 23.4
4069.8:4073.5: 29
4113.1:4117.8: 28.5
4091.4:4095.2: 24.7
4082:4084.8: 29.5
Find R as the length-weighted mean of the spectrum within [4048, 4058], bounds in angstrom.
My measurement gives 30.5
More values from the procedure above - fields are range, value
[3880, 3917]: 21.4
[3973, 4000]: 25.4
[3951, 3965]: 21.2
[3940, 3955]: 24.3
